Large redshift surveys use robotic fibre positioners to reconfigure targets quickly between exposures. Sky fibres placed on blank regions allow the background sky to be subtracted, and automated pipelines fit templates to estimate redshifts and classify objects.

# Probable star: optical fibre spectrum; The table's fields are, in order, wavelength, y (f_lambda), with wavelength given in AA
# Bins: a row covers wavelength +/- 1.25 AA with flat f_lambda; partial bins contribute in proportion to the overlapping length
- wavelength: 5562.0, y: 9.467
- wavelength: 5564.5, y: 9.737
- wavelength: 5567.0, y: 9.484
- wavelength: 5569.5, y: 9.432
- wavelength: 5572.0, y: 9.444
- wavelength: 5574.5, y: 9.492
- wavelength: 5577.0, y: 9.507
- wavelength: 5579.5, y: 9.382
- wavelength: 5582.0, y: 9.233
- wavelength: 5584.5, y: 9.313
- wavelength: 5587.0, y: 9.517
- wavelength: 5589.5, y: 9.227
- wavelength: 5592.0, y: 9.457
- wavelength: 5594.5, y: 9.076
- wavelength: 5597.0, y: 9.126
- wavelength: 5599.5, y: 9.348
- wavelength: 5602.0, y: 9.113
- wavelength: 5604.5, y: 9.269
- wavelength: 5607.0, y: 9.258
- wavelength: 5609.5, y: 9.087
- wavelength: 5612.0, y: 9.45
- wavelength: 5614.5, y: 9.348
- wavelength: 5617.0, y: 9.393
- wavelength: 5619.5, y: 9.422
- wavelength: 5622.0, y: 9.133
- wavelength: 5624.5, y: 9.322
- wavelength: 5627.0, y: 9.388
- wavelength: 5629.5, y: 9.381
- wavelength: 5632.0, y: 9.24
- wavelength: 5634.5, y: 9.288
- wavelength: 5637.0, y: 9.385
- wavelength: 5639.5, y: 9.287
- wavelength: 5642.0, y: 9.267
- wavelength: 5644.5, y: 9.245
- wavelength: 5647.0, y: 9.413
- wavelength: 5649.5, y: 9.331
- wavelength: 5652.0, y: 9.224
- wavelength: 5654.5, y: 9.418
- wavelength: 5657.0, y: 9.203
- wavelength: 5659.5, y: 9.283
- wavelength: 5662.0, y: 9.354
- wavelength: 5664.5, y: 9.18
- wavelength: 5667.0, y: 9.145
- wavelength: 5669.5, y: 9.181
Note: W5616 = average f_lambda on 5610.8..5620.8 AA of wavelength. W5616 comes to 9.4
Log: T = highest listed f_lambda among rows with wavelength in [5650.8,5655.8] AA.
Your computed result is 9.418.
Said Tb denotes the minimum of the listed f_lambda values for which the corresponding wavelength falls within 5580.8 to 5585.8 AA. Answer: 9.233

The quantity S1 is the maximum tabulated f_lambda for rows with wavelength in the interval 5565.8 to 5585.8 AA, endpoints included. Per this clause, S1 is 9.507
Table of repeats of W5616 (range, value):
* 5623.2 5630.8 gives 9.36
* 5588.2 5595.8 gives 9.25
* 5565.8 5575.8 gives 9.46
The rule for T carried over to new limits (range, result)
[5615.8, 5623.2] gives 9.422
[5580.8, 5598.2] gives 9.517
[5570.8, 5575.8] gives 9.492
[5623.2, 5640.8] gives 9.388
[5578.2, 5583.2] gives 9.382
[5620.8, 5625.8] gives 9.322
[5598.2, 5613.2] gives 9.45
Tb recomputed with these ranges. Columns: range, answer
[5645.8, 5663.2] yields 9.203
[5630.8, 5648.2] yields 9.24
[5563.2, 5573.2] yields 9.432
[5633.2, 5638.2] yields 9.288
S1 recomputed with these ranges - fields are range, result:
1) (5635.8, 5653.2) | 9.413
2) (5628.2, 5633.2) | 9.381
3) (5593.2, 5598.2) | 9.126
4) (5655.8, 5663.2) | 9.354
